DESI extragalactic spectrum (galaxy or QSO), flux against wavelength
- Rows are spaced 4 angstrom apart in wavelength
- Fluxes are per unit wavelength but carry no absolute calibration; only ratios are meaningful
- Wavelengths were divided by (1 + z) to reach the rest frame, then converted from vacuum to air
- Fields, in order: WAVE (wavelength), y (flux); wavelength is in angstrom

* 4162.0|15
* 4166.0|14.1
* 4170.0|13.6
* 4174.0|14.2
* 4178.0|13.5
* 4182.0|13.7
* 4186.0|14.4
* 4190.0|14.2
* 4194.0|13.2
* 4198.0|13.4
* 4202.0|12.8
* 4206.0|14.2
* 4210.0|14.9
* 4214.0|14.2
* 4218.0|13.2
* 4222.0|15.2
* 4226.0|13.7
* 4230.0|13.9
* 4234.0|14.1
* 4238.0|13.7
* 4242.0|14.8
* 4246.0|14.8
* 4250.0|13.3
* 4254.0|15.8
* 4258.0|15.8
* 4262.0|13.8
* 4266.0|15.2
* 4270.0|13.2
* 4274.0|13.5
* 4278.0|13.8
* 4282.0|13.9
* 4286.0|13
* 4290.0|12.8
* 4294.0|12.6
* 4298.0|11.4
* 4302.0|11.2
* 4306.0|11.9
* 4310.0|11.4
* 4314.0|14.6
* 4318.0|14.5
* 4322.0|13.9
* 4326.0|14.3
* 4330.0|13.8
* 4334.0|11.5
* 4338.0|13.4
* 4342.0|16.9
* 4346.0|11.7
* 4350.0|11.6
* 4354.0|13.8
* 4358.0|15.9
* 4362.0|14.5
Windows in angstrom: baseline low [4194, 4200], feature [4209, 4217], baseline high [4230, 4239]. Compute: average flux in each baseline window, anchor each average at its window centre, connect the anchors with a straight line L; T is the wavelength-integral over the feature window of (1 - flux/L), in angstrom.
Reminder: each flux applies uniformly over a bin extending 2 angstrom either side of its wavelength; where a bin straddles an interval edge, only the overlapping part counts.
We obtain -0.4 angstrom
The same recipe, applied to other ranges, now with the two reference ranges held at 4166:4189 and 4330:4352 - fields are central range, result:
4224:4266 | -2.6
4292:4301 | 0.9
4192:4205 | 0.6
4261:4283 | -0.8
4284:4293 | 0.3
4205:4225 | -0.9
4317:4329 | -0.9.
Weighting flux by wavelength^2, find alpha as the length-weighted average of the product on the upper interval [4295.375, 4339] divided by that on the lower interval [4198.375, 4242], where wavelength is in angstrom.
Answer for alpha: 1.0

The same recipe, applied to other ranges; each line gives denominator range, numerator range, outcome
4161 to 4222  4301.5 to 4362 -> 1.03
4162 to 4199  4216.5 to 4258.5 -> 1.06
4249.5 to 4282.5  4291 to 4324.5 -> 0.91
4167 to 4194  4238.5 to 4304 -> 1.03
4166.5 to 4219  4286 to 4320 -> 0.96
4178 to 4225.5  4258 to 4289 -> 1.03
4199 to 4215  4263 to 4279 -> 1.03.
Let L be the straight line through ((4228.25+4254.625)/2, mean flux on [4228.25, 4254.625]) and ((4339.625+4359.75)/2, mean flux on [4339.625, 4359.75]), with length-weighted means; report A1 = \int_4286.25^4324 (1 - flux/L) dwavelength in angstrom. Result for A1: 3.7 angstrom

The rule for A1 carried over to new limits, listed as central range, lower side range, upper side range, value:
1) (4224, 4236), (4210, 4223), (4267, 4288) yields 0.2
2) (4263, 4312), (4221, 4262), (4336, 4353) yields 4.1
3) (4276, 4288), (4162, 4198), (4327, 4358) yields 0.0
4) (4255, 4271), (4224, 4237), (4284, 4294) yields -1.6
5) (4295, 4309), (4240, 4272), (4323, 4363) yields 2.5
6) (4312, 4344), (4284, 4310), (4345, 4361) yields -3.2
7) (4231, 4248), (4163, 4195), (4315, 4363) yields -0.5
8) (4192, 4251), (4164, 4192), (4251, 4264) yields 2.2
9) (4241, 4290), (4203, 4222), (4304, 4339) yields -1.6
